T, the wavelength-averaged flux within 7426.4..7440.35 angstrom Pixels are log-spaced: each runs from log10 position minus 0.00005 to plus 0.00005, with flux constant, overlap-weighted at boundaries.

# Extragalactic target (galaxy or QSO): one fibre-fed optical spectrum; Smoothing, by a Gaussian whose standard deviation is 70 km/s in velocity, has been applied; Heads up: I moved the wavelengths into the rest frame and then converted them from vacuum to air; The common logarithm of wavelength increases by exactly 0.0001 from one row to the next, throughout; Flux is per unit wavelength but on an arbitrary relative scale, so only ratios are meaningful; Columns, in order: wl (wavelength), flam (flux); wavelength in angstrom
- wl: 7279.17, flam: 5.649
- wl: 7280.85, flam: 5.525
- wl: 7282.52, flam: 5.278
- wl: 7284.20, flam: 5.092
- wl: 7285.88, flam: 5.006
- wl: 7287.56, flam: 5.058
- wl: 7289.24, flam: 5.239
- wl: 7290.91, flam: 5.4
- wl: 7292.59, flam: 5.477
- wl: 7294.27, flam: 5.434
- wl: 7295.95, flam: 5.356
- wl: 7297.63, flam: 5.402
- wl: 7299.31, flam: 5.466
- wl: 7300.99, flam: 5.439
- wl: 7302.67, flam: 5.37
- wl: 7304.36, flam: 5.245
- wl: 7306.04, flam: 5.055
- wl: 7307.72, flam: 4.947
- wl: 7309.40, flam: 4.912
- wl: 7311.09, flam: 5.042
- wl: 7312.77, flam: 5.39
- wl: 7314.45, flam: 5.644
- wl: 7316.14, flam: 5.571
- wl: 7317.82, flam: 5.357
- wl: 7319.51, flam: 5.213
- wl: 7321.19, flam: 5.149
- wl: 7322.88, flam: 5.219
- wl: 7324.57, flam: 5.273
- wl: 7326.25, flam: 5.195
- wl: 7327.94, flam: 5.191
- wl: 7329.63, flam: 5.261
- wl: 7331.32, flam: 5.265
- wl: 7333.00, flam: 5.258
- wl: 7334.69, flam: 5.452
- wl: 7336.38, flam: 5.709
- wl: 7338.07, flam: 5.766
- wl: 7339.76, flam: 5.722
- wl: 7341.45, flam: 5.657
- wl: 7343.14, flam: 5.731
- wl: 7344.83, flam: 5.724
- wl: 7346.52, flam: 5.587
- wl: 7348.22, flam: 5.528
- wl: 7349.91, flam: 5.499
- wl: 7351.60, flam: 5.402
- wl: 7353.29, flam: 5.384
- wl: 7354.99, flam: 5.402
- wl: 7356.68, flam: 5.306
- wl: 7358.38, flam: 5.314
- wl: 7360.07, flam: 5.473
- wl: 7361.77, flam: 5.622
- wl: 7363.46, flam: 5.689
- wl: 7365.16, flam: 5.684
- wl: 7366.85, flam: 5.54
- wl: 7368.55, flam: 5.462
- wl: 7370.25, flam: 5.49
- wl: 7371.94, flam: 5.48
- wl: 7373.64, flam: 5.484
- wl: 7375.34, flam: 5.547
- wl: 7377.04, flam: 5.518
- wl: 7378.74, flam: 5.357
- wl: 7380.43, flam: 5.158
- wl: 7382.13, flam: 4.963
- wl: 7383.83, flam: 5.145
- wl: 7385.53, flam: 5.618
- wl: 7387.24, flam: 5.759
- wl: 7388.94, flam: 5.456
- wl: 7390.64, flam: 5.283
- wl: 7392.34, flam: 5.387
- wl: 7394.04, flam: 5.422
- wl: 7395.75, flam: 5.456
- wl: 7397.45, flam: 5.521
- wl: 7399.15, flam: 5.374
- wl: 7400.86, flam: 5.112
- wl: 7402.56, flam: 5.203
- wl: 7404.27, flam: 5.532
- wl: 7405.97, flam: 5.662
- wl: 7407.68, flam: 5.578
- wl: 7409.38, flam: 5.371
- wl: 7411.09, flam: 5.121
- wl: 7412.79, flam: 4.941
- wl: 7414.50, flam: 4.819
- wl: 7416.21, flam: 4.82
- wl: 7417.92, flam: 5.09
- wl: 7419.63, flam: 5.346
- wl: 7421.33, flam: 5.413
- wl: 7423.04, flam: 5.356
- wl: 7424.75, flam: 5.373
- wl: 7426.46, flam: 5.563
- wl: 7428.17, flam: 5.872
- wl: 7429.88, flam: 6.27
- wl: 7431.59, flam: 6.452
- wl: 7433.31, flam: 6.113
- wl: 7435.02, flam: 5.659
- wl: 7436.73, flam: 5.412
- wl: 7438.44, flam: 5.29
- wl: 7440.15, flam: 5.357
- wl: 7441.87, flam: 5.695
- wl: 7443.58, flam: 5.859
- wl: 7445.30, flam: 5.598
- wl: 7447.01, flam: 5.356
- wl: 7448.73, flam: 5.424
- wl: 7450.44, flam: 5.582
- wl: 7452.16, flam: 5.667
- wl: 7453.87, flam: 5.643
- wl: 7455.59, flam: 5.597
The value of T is 5.81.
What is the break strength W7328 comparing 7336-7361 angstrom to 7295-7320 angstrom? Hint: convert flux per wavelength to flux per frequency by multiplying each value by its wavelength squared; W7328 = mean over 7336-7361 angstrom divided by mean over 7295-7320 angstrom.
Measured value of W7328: 1.06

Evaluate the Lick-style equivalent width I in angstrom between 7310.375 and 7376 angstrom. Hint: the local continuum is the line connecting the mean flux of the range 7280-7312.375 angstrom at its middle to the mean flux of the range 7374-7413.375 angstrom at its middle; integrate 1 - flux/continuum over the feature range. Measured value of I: -1.8 angstrom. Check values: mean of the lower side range 5.25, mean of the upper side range 5.37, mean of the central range 5.45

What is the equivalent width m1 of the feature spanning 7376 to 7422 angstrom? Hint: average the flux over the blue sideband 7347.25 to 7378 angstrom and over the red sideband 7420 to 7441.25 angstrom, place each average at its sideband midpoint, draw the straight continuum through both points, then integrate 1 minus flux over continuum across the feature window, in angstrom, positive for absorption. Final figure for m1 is 2.2 angstrom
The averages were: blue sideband 5.49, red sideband 5.67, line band 5.31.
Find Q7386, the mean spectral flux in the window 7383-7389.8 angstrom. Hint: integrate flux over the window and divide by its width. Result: 5.49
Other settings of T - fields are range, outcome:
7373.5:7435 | 5.43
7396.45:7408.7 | 5.43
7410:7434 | 5.46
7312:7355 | 5.44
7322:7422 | 5.4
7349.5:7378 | 5.49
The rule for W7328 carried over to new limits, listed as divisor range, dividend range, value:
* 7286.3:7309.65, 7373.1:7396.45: 1.05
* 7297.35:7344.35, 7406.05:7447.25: 1.06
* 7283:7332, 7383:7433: 1.06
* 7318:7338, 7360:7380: 1.05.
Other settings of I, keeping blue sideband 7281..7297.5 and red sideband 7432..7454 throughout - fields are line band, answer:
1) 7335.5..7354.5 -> -0.7 angstrom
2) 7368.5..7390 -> 0.2 angstrom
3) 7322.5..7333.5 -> 0.3 angstrom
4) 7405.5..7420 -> 1.0 angstrom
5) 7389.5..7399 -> 0.2 angstrom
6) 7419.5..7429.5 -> 0.1 angstrom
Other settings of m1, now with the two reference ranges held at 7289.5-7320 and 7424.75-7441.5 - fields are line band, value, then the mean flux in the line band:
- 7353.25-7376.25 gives 0.11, 5.49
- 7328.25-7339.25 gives -0.06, 5.45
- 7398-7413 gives 0.84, 5.34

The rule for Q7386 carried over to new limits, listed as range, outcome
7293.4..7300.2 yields 5.42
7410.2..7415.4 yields 4.96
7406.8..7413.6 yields 5.26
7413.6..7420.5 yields 5.02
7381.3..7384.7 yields 5.06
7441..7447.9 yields 5.62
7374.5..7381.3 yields 5.4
